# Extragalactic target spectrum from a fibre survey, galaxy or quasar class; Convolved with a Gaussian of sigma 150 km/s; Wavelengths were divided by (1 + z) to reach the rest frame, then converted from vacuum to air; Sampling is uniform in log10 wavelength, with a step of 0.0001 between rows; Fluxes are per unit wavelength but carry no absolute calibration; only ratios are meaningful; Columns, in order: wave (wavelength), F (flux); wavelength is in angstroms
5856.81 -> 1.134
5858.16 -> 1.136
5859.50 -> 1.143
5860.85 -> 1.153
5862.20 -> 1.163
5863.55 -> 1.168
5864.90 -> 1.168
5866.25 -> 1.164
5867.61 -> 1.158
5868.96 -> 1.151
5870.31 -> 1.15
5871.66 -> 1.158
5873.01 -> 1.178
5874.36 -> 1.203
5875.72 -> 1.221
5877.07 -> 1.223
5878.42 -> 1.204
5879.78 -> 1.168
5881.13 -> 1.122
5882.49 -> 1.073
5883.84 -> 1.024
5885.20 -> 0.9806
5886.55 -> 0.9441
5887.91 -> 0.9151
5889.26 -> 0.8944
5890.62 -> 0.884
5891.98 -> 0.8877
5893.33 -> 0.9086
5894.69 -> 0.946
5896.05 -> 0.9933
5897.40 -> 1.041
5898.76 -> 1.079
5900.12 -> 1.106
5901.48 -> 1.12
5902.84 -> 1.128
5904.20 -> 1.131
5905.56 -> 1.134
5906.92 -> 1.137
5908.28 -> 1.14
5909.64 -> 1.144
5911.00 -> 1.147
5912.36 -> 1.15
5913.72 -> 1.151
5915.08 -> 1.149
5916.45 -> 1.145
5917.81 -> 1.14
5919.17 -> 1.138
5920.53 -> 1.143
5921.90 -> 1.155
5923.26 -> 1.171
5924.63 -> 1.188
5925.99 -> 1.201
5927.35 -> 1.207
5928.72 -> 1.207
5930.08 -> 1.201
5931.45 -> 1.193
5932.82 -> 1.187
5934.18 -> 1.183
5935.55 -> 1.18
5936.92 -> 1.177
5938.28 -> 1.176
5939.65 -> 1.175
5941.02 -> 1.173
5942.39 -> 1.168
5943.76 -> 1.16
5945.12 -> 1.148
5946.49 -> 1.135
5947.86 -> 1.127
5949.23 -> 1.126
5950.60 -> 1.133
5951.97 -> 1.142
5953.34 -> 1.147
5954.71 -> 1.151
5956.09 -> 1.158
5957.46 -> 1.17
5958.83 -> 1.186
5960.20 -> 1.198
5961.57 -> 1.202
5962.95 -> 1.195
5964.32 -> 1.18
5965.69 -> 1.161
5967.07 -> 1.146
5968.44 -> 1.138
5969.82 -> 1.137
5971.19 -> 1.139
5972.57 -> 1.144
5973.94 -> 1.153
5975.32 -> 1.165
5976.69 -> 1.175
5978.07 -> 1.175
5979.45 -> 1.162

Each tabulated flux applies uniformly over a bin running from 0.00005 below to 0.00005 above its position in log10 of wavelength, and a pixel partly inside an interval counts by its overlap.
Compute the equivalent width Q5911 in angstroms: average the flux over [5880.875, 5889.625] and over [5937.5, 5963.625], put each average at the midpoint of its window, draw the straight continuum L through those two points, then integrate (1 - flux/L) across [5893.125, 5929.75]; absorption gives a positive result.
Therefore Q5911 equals -2.3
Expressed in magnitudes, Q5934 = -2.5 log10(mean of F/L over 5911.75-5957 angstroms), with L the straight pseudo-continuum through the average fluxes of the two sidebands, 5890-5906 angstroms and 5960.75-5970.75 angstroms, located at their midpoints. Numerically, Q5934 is -0.06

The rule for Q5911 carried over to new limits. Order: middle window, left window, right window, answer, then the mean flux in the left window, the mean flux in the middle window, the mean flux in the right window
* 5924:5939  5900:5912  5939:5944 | -0.4 angstroms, 1.13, 1.19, 1.17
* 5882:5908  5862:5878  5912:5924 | 3.2 angstroms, 1.18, 1.02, 1.15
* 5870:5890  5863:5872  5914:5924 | 1.1 angstroms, 1.16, 1.1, 1.15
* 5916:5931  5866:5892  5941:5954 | -0.6 angstroms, 1.09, 1.17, 1.14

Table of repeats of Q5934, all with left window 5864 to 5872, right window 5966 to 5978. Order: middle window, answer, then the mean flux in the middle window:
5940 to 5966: -0.01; 1.16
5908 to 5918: 0.01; 1.15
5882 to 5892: 0.21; 0.952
